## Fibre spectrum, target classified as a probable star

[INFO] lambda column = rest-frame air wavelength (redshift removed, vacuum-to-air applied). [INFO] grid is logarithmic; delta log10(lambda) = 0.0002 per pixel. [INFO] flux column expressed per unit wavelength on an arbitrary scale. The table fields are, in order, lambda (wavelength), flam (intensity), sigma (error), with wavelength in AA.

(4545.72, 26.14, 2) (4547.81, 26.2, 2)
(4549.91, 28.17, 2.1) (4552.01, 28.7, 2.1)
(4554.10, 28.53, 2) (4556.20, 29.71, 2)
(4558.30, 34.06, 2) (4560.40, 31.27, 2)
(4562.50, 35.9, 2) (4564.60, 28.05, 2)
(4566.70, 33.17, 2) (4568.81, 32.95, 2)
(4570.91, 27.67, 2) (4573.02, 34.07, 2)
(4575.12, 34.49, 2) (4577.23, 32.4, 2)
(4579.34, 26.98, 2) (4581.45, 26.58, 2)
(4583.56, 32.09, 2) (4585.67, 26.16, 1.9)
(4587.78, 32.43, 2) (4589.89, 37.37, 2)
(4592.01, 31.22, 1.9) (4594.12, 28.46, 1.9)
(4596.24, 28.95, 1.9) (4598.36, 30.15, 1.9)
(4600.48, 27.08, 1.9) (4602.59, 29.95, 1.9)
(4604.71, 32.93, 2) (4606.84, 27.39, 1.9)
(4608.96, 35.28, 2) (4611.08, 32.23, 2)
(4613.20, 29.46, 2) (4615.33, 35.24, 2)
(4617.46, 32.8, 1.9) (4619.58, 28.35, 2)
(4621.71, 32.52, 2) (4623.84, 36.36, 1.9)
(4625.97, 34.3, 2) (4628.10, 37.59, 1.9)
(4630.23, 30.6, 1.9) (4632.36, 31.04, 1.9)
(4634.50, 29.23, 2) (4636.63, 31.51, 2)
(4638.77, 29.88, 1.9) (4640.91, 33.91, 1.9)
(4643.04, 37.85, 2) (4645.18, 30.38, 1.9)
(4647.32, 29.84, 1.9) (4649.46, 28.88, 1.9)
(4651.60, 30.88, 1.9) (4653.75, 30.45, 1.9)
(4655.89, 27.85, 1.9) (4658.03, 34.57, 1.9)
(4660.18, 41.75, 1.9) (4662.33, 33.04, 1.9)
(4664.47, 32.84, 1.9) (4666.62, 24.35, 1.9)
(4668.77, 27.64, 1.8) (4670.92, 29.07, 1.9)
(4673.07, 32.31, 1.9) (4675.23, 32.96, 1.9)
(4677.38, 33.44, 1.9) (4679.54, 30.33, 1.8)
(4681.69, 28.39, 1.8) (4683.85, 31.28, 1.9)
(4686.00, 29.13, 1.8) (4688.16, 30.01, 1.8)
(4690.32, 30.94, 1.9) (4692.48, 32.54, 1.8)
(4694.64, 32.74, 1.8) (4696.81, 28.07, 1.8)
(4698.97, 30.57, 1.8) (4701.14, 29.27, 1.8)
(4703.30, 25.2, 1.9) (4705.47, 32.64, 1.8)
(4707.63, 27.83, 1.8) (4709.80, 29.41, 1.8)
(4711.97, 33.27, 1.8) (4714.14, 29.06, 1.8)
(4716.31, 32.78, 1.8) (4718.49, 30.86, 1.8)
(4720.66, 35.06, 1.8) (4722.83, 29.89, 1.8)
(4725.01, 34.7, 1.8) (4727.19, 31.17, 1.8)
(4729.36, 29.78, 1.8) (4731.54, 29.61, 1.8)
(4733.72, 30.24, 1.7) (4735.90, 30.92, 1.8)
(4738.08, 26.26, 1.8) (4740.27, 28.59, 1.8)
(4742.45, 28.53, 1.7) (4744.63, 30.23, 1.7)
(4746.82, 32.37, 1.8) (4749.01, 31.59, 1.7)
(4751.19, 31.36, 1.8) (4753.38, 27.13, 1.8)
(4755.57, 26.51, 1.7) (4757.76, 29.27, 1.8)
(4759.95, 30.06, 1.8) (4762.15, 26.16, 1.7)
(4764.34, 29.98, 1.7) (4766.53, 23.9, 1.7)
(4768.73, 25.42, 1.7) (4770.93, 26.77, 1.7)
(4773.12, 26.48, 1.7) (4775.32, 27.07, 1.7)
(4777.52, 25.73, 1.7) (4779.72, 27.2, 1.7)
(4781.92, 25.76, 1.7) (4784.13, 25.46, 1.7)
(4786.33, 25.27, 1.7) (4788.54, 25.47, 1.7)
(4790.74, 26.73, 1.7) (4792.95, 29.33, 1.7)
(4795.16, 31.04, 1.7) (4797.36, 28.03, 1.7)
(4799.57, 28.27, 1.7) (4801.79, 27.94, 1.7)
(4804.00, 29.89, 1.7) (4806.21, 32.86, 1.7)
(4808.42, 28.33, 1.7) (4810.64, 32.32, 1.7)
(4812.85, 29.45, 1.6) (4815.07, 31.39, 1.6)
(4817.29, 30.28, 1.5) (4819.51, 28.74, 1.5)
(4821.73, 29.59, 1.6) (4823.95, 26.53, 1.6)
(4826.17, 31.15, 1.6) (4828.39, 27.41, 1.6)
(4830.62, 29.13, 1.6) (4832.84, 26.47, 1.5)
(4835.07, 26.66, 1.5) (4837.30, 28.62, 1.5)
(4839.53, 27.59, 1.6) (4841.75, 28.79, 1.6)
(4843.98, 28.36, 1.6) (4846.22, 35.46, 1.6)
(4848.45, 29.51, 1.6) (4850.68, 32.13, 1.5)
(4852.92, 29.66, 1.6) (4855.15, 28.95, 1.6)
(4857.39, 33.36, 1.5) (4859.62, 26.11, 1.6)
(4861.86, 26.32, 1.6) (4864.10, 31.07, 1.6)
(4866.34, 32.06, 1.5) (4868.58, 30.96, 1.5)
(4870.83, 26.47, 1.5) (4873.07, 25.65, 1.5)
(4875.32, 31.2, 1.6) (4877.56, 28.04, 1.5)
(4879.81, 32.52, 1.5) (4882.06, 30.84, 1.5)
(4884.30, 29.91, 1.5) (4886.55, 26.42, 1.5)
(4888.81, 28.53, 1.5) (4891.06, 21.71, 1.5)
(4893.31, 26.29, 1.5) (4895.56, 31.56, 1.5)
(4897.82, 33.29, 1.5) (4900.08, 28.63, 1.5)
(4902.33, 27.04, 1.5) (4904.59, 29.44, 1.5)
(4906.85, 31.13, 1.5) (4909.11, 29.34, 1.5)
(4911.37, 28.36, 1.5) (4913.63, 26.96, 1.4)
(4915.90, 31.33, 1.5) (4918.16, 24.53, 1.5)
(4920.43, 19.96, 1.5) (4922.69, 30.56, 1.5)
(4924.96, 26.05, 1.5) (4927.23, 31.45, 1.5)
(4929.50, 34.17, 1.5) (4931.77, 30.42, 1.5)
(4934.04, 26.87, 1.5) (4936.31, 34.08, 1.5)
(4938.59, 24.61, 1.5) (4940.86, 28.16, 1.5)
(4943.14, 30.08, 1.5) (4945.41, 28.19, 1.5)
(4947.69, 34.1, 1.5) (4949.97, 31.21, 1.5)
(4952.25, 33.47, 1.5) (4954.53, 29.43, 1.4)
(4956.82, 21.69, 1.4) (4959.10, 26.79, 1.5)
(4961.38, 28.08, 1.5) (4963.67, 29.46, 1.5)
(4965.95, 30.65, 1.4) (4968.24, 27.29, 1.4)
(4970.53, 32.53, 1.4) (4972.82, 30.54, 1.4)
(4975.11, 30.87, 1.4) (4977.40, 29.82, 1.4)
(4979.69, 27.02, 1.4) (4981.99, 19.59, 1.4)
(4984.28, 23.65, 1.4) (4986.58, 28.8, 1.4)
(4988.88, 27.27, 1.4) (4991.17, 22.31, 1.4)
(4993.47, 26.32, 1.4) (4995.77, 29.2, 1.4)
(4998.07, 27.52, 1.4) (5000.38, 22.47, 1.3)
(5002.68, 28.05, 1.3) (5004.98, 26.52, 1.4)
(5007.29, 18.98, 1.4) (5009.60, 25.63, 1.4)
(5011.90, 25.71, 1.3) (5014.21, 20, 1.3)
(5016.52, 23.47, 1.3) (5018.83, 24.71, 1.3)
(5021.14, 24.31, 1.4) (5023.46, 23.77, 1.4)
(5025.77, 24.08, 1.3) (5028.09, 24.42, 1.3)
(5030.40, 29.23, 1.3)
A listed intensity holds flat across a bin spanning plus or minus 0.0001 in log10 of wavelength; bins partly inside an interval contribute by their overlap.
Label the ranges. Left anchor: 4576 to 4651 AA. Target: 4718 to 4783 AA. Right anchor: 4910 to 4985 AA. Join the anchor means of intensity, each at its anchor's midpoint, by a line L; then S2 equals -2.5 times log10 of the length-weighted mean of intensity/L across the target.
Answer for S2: 0.05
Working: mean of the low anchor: 31.4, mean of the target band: 28.9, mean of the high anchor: 28.6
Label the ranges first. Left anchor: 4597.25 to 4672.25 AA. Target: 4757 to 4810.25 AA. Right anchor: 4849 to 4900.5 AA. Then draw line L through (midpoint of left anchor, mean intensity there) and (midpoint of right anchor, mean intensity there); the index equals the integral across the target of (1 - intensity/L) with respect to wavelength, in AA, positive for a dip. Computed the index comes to 4.37 AA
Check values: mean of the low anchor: 31.6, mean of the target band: 27.7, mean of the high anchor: 29.2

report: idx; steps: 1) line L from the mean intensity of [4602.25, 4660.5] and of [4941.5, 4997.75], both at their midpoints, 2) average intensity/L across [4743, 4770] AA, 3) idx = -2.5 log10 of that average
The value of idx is 0.08 mag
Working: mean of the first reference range 32.2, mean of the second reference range 28.2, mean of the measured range 28.6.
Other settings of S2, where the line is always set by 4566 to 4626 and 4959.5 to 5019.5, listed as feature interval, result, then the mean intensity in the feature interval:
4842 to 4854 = -0.10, 30.8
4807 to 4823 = -0.05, 30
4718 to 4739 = -0.04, 30.9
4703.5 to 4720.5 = -0.03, 30.8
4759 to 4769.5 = 0.08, 27.1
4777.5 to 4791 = 0.12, 25.9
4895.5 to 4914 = -0.08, 29.5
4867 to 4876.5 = -0.03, 28.7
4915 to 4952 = -0.08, 29.2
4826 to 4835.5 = 0.02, 28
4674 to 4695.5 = -0.03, 31.2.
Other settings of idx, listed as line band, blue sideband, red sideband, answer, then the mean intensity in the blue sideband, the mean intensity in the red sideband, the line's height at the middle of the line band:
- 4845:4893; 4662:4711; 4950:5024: -0.05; 30.1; 26.5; 27.9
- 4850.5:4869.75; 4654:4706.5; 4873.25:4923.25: -0.04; 30.9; 28.4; 28.9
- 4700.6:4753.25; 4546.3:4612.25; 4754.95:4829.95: -0.05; 30.6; 28.1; 28.9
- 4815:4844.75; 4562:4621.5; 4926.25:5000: 0.03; 31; 28.5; 29.4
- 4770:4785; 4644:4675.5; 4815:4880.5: 0.14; 31.1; 29.3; 30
